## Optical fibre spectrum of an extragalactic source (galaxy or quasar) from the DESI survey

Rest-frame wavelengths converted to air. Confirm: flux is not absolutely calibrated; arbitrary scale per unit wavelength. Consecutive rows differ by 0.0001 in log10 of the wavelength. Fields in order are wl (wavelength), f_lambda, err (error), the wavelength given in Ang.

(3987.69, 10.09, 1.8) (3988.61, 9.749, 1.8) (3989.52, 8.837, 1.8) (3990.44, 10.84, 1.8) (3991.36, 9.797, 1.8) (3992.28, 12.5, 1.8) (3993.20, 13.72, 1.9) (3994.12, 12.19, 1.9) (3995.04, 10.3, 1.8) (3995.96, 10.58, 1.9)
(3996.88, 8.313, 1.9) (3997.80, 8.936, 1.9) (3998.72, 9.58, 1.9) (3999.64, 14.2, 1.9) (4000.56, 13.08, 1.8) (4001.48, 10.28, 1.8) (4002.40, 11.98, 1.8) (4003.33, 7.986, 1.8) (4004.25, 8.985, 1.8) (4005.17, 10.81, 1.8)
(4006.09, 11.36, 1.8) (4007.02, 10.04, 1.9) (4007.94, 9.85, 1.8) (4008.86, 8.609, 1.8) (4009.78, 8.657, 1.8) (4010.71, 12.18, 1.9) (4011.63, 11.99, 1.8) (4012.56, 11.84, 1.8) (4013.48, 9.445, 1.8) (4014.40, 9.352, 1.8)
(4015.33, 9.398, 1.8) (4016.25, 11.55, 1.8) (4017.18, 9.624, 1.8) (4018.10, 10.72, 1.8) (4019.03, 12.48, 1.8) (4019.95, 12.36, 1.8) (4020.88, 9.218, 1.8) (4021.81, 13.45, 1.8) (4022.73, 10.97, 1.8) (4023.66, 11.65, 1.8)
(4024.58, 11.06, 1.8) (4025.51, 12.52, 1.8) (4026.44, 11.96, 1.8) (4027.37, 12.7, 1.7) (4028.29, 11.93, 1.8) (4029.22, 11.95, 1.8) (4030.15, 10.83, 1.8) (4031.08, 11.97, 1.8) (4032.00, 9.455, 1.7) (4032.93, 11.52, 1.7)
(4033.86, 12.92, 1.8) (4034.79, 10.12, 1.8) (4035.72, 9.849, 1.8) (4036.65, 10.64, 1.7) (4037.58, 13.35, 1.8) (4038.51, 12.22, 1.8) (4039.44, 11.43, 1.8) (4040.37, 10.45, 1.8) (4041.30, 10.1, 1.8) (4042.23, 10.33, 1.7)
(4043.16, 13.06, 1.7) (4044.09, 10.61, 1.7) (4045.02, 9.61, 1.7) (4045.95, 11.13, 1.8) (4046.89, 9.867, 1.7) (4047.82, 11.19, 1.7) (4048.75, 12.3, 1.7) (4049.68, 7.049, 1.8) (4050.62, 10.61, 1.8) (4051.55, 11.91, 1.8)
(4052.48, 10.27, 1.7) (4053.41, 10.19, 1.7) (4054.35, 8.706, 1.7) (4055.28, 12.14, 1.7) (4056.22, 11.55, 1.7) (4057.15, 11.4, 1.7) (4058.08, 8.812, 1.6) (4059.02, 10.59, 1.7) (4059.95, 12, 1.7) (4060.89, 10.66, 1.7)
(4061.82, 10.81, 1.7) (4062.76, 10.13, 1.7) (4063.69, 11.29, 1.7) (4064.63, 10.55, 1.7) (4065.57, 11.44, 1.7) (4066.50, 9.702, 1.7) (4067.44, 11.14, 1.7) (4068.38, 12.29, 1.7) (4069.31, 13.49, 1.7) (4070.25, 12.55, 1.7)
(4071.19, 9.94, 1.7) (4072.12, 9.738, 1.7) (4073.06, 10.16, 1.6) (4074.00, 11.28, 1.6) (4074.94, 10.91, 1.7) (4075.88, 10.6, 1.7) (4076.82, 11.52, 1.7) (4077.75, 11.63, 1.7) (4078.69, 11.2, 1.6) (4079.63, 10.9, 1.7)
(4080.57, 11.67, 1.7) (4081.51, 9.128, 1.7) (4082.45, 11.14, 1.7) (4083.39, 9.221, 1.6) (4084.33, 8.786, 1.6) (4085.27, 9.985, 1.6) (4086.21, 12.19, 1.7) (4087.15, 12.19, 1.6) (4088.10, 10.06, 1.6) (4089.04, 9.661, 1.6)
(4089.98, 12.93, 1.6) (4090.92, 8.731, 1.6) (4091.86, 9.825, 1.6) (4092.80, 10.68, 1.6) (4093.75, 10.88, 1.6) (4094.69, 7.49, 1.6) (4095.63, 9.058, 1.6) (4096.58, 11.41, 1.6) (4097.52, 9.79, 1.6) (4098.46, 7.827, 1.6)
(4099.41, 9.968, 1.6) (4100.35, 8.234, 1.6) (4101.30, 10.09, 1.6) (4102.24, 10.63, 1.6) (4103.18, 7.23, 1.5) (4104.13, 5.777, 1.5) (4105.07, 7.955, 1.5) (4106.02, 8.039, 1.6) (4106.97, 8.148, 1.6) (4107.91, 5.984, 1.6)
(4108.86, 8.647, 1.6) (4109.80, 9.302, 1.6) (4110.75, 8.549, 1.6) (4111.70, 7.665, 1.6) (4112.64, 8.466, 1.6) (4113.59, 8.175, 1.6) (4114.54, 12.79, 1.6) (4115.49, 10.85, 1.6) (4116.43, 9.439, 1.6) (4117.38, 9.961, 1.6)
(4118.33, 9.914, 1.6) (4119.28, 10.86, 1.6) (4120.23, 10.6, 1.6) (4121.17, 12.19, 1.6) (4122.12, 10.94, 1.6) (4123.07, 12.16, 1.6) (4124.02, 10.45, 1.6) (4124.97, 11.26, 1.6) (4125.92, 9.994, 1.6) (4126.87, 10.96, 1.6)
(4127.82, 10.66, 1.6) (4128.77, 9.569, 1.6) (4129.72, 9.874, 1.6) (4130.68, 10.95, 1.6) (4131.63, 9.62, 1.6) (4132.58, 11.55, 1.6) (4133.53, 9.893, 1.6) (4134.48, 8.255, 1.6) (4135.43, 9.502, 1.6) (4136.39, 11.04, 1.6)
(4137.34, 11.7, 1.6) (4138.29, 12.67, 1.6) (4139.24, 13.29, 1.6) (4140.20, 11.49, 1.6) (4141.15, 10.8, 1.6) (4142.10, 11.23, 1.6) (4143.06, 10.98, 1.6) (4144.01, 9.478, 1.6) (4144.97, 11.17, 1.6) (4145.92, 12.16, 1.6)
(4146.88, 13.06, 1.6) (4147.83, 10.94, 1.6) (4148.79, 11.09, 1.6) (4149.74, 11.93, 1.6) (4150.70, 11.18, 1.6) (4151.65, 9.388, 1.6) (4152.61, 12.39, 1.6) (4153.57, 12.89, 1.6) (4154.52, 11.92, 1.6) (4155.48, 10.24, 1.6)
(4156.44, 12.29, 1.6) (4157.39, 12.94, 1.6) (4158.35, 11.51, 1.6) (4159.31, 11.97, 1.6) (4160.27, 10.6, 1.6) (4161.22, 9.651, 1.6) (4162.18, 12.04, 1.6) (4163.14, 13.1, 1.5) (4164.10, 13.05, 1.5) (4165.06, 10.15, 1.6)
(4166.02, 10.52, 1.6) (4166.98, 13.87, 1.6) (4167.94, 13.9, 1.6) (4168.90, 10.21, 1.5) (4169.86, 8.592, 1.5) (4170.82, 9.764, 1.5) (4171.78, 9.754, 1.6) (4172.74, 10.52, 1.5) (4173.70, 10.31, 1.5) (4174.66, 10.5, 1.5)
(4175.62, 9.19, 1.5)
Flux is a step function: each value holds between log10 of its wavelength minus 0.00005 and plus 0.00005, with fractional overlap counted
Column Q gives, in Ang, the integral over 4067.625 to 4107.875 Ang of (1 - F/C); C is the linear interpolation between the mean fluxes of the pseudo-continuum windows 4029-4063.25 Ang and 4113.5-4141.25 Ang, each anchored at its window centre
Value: 2.7 Ang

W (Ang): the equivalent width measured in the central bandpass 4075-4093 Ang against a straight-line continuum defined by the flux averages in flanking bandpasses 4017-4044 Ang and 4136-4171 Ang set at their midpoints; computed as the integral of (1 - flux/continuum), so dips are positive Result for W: 1.3 Ang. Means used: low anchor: 11.4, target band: 10.6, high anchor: 11.5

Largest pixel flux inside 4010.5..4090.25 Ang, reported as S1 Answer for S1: 13.49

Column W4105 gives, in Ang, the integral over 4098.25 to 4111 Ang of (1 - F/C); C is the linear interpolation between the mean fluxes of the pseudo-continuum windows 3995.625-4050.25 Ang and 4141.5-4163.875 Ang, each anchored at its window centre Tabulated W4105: 3.3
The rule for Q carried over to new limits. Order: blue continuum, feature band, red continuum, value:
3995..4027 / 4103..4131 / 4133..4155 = 3.9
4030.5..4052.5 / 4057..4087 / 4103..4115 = -3.6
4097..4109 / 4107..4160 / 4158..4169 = -3.3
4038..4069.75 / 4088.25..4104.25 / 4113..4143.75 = 1.9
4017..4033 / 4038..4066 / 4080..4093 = 0.7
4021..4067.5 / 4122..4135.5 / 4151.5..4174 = 1.0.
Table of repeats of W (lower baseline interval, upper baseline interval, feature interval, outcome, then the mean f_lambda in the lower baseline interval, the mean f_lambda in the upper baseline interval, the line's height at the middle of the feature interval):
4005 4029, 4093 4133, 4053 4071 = -1.14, 11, 9.62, 10.4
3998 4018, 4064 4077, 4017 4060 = -1.21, 10.5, 11.1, 10.8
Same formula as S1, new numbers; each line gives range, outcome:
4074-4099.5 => 12.93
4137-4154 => 13.29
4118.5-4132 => 12.19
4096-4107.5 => 11.41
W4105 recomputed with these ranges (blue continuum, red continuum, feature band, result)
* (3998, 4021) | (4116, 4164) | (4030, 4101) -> 1.02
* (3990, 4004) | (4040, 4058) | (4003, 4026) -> 0.33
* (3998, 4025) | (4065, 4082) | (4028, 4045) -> -0.51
